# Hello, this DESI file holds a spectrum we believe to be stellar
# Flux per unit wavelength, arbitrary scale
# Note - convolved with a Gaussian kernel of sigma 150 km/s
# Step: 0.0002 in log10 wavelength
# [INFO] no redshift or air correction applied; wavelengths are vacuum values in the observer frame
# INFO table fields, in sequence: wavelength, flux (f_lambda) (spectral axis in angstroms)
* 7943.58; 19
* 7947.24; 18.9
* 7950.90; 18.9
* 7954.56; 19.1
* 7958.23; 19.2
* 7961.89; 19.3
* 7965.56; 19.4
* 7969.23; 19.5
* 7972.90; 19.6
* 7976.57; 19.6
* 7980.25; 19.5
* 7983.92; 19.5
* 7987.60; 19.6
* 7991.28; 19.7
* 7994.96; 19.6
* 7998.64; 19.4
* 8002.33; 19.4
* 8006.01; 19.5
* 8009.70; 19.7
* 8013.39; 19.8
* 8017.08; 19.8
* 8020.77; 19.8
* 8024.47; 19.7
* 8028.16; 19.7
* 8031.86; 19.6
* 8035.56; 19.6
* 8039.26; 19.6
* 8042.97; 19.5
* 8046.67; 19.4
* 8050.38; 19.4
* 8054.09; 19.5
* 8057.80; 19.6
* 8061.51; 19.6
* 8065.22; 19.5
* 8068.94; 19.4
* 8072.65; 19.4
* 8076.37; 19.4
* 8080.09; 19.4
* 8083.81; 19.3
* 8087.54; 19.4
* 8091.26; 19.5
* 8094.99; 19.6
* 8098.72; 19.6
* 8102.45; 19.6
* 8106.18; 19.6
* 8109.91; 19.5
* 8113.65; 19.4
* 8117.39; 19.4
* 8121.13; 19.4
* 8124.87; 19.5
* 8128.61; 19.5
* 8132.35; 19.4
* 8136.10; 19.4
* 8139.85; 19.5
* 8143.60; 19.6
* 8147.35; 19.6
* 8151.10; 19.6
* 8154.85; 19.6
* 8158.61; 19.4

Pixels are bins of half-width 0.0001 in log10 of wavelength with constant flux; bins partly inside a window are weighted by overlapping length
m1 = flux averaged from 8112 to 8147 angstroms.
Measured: 19.5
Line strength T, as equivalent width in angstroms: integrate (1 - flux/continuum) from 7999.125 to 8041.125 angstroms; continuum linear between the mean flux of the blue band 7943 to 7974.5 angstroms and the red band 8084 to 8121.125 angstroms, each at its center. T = -0.7 angstroms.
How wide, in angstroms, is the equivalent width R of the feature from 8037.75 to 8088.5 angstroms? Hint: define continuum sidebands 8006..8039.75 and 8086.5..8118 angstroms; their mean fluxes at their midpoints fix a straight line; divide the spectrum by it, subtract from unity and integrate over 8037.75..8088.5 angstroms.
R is 0.4 angstroms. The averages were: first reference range 19.7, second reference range 19.5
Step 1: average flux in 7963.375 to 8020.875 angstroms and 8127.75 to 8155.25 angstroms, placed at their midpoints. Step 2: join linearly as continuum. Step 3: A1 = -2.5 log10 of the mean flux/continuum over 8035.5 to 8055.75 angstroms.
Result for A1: 0.004 mag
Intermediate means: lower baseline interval 19.6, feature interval 19.5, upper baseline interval 19.5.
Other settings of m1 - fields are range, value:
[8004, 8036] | 19.7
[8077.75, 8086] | 19.3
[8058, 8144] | 19.5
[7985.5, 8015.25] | 19.6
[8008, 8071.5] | 19.6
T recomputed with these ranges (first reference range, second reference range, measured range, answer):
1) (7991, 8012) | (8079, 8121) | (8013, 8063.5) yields -0.23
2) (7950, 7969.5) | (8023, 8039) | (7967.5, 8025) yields -0.48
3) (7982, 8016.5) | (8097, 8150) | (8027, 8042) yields -0.04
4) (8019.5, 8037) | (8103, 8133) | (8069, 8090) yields 0.19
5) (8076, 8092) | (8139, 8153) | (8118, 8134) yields 0.07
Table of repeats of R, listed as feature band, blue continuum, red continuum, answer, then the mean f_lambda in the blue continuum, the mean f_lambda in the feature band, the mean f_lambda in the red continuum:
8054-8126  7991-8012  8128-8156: 0.2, 19.5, 19.5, 19.5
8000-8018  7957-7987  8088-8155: -0.1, 19.5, 19.6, 19.5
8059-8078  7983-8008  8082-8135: 0.0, 19.5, 19.5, 19.5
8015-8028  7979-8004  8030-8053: -0.2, 19.5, 19.8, 19.5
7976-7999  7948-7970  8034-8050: -0.3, 19.2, 19.6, 19.5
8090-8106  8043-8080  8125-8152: -0.1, 19.5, 19.6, 19.5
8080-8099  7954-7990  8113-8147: 0.0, 19.4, 19.5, 19.5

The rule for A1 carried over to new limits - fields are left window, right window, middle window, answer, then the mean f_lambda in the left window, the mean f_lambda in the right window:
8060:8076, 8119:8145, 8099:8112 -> -0.01 mag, 19.5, 19.5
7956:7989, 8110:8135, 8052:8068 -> -0.01 mag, 19.5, 19.4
